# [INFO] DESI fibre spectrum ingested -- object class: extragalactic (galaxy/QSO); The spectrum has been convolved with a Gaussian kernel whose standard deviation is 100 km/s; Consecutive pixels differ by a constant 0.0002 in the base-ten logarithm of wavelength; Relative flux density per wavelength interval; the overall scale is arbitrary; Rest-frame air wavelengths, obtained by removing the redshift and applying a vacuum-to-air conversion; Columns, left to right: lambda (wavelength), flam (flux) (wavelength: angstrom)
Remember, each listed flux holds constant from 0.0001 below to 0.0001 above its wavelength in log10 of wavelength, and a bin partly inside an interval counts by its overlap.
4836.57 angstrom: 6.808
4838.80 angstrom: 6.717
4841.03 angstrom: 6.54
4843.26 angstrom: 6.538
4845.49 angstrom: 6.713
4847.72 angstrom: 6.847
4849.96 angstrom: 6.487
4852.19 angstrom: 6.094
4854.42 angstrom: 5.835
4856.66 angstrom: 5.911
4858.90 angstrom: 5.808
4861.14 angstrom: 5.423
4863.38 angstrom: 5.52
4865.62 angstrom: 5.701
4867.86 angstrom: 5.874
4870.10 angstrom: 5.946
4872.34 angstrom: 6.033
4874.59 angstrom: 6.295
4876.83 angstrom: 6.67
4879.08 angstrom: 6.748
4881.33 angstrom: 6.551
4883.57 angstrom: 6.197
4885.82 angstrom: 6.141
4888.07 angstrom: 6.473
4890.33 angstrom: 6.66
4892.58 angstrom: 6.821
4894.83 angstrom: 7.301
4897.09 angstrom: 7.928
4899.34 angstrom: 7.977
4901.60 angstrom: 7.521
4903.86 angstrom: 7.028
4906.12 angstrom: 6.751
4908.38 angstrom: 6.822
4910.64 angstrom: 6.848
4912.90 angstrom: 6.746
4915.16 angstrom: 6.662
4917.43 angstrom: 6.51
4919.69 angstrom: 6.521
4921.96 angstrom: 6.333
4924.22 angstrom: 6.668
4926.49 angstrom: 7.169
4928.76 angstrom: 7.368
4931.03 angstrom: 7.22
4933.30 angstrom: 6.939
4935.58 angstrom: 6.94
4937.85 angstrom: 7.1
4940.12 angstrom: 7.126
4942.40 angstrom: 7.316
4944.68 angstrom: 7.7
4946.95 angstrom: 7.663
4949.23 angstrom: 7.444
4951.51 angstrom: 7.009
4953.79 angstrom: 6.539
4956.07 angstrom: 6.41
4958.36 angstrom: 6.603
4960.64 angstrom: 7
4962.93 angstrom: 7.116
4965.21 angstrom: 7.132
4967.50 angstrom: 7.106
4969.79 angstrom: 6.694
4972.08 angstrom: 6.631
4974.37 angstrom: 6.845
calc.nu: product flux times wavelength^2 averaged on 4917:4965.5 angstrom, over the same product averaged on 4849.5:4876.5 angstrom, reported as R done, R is 1.22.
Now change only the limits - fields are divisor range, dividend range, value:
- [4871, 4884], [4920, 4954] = 1.13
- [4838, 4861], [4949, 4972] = 1.14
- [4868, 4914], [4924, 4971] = 1.07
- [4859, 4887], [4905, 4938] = 1.15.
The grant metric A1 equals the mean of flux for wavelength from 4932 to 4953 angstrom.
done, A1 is 7.24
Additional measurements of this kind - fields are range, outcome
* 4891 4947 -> 7.07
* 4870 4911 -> 6.79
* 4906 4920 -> 6.7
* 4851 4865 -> 5.77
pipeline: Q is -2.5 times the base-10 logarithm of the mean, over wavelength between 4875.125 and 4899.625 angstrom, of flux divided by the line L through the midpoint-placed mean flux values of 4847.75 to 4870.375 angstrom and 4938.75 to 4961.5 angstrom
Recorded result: -0.09 mag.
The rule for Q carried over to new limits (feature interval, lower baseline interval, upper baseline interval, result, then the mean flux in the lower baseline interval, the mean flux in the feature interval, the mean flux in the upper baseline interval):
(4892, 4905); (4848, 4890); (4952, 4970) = -0.17 mag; 6.12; 7.45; 6.84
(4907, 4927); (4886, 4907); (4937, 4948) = 0.09 mag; 7.12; 6.69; 7.39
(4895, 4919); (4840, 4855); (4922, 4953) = -0.02 mag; 6.46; 7.08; 7.17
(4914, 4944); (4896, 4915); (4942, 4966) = 0.03 mag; 7.17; 6.92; 7.08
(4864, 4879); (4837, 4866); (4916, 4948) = 0.05 mag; 6.19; 6.12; 7.04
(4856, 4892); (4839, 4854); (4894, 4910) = 0.13 mag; 6.52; 6.14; 7.32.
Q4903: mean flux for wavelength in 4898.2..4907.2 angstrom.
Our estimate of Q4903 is 7.32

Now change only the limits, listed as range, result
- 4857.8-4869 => 5.67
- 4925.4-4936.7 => 7.12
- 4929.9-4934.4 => 7.08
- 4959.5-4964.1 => 7.06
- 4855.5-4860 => 5.85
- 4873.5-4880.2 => 6.57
